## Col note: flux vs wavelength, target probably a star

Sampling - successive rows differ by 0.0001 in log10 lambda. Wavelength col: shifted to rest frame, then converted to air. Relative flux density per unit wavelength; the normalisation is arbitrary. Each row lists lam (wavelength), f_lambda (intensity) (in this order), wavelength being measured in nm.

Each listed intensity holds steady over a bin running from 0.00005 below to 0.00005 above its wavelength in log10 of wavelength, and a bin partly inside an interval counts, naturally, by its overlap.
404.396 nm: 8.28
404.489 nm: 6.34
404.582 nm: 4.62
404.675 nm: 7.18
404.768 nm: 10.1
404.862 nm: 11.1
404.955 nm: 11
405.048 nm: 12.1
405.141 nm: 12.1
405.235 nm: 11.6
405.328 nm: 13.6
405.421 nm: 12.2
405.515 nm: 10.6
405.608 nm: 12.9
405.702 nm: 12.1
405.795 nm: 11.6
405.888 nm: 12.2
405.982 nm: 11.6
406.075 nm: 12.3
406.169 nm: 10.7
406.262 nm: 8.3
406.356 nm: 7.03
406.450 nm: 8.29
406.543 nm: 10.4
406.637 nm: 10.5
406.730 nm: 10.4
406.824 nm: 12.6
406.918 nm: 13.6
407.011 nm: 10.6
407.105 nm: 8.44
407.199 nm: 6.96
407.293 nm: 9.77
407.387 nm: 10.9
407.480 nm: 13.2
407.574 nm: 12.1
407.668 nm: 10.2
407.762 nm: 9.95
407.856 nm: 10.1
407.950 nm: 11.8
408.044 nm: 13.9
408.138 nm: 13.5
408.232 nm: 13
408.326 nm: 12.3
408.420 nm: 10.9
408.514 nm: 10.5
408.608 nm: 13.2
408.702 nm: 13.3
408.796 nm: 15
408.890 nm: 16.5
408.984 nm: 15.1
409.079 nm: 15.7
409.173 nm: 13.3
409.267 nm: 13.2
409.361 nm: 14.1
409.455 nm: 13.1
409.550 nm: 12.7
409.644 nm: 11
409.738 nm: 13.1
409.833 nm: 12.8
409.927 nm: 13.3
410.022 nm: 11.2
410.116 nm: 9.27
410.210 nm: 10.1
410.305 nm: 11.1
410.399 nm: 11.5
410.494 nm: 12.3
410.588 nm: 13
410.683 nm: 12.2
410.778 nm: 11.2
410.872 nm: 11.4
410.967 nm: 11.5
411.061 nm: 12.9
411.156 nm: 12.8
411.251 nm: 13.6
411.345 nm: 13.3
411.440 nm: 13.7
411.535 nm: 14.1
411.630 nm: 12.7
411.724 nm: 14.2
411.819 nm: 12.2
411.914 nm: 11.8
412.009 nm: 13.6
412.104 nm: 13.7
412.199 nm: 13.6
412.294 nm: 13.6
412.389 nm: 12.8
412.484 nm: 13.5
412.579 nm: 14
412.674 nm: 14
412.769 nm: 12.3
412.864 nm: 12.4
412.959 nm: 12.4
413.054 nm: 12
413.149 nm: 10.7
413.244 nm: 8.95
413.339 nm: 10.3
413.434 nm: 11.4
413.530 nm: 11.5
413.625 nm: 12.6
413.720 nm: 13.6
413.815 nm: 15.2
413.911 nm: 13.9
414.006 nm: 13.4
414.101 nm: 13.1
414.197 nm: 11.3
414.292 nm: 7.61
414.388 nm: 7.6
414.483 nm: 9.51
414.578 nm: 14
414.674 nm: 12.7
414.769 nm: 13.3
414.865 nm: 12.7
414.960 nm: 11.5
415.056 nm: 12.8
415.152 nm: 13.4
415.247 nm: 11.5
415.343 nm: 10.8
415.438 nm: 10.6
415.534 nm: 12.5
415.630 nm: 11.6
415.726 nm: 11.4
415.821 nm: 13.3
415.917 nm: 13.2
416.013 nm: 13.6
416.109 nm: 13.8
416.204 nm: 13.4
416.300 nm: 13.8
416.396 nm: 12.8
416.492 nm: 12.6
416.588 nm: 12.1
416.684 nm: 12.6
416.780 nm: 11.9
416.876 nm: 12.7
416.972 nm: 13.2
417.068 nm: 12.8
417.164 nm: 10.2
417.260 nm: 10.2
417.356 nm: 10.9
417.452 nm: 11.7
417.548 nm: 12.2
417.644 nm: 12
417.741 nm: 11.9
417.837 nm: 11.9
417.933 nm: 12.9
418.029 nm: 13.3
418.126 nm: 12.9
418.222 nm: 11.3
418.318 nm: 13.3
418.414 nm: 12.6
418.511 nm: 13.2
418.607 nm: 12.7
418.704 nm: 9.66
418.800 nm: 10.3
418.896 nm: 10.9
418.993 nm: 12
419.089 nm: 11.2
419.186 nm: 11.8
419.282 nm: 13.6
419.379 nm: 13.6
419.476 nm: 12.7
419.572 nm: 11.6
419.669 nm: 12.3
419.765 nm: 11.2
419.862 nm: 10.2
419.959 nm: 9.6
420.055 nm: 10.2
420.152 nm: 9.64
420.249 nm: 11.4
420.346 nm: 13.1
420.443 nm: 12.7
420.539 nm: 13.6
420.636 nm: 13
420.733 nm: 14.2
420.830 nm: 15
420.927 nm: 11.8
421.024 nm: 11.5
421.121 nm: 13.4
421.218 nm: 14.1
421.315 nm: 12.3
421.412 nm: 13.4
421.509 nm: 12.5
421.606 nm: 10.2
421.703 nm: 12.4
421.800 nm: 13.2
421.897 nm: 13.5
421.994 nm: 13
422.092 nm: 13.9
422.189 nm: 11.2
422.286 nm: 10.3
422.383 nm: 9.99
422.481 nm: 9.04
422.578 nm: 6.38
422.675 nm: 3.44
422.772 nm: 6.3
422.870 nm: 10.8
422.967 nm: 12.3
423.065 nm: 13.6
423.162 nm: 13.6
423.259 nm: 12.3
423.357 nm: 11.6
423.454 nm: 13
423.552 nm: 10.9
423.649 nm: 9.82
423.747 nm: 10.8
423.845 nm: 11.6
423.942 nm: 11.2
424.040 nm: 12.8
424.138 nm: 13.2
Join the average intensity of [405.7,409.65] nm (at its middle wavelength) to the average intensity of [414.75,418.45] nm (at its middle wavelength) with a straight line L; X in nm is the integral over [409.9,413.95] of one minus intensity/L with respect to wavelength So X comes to -0.136 nm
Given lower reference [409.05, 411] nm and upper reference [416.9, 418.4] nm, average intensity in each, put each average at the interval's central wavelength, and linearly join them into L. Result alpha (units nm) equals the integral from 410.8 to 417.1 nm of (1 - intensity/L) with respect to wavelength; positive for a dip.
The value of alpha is -0.17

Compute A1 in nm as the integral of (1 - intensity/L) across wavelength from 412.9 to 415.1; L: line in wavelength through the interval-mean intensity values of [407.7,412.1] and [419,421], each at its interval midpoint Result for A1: 0.10 nm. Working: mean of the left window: 12.6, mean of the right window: 12.1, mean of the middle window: 11.8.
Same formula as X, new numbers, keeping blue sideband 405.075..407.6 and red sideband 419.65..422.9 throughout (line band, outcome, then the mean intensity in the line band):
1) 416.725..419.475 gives -0.17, 12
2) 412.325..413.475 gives -0.09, 12.1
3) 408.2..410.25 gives -0.33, 12.9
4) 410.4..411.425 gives -0.12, 12.4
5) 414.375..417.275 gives -0.26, 12.3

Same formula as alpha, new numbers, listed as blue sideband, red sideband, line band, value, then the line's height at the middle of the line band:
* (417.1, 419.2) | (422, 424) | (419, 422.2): -0.325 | 11.2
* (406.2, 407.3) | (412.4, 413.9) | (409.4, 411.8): -0.211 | 11.3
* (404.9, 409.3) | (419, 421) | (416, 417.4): -0.047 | 12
